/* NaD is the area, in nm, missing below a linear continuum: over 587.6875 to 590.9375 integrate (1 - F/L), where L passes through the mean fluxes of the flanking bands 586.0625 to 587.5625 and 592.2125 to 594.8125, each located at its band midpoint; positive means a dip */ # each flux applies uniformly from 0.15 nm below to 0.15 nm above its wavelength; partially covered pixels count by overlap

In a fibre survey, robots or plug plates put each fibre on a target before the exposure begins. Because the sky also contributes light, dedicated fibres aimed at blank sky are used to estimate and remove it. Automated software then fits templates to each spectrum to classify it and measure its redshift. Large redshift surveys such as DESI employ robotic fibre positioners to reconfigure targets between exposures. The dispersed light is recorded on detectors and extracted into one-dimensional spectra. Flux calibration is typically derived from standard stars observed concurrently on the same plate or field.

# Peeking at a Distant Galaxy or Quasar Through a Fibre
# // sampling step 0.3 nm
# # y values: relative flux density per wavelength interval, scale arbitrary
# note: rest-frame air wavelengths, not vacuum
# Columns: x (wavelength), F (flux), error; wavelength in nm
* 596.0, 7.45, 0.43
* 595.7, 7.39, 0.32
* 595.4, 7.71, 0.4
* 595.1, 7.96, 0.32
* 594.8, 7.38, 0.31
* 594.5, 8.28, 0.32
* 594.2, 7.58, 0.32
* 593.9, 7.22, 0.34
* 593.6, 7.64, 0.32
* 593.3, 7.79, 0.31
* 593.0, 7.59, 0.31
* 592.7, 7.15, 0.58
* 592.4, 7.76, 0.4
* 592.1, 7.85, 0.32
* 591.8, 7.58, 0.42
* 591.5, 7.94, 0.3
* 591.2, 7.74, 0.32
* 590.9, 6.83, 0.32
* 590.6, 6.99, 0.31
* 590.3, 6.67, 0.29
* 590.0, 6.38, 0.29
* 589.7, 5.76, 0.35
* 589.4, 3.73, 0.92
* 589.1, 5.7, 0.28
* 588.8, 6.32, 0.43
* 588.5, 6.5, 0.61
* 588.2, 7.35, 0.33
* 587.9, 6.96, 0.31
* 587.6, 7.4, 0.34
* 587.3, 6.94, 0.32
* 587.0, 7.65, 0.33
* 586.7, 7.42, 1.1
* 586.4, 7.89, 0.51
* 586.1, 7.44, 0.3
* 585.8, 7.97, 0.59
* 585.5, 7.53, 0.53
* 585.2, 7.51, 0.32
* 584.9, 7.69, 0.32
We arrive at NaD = 0.53 nm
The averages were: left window 7.46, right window 7.61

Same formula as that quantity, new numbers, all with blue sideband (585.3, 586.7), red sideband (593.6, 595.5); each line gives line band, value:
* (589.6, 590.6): 0.17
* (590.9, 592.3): 0.00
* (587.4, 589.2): 0.22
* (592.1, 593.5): 0.01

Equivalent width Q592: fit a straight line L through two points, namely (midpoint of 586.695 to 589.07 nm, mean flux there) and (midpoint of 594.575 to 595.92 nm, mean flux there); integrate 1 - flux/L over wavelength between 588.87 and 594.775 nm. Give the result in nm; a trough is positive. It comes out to 0.23 nm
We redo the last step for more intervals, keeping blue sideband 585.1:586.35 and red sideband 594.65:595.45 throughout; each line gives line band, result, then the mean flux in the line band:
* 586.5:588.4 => 0.09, 7.28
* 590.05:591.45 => 0.11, 7.07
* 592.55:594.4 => 0.04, 7.52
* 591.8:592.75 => 0.00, 7.63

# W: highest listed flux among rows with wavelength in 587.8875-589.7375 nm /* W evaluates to 7.35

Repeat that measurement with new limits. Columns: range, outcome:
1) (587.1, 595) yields 8.28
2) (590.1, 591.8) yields 7.94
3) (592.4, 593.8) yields 7.79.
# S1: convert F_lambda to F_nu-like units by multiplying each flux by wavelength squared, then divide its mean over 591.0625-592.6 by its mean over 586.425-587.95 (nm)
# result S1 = 1.07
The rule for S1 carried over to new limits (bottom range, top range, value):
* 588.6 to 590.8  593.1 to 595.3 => 1.31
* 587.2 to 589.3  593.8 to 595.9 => 1.17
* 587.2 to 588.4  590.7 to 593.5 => 1.08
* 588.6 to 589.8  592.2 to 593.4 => 1.42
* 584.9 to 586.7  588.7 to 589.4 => 0.73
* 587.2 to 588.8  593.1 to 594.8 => 1.12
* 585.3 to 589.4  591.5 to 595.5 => 1.11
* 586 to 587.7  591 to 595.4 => 1.05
